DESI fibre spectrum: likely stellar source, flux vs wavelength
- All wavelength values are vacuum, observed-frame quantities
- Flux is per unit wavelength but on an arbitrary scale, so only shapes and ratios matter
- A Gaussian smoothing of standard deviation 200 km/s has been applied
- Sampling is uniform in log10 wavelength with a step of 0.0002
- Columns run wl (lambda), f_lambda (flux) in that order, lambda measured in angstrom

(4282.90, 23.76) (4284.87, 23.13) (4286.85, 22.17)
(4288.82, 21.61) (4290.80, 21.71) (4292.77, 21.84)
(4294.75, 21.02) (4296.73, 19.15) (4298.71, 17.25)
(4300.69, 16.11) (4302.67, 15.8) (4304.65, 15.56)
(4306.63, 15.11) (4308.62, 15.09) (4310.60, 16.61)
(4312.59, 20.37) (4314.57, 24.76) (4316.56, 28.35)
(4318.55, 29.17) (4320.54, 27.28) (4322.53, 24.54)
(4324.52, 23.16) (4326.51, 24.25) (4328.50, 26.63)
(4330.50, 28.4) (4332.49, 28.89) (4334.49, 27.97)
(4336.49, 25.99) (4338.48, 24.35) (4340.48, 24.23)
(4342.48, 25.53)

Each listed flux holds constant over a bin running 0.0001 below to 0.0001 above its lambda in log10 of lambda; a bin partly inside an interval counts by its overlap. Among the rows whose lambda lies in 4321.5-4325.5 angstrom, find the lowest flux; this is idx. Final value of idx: 23.16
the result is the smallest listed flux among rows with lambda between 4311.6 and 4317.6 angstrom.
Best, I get 20.37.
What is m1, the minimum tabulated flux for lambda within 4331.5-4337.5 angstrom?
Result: 25.99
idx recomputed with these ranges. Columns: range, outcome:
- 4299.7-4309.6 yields 15.09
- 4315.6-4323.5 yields 24.54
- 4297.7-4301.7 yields 16.11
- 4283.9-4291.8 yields 21.61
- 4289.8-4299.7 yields 17.25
